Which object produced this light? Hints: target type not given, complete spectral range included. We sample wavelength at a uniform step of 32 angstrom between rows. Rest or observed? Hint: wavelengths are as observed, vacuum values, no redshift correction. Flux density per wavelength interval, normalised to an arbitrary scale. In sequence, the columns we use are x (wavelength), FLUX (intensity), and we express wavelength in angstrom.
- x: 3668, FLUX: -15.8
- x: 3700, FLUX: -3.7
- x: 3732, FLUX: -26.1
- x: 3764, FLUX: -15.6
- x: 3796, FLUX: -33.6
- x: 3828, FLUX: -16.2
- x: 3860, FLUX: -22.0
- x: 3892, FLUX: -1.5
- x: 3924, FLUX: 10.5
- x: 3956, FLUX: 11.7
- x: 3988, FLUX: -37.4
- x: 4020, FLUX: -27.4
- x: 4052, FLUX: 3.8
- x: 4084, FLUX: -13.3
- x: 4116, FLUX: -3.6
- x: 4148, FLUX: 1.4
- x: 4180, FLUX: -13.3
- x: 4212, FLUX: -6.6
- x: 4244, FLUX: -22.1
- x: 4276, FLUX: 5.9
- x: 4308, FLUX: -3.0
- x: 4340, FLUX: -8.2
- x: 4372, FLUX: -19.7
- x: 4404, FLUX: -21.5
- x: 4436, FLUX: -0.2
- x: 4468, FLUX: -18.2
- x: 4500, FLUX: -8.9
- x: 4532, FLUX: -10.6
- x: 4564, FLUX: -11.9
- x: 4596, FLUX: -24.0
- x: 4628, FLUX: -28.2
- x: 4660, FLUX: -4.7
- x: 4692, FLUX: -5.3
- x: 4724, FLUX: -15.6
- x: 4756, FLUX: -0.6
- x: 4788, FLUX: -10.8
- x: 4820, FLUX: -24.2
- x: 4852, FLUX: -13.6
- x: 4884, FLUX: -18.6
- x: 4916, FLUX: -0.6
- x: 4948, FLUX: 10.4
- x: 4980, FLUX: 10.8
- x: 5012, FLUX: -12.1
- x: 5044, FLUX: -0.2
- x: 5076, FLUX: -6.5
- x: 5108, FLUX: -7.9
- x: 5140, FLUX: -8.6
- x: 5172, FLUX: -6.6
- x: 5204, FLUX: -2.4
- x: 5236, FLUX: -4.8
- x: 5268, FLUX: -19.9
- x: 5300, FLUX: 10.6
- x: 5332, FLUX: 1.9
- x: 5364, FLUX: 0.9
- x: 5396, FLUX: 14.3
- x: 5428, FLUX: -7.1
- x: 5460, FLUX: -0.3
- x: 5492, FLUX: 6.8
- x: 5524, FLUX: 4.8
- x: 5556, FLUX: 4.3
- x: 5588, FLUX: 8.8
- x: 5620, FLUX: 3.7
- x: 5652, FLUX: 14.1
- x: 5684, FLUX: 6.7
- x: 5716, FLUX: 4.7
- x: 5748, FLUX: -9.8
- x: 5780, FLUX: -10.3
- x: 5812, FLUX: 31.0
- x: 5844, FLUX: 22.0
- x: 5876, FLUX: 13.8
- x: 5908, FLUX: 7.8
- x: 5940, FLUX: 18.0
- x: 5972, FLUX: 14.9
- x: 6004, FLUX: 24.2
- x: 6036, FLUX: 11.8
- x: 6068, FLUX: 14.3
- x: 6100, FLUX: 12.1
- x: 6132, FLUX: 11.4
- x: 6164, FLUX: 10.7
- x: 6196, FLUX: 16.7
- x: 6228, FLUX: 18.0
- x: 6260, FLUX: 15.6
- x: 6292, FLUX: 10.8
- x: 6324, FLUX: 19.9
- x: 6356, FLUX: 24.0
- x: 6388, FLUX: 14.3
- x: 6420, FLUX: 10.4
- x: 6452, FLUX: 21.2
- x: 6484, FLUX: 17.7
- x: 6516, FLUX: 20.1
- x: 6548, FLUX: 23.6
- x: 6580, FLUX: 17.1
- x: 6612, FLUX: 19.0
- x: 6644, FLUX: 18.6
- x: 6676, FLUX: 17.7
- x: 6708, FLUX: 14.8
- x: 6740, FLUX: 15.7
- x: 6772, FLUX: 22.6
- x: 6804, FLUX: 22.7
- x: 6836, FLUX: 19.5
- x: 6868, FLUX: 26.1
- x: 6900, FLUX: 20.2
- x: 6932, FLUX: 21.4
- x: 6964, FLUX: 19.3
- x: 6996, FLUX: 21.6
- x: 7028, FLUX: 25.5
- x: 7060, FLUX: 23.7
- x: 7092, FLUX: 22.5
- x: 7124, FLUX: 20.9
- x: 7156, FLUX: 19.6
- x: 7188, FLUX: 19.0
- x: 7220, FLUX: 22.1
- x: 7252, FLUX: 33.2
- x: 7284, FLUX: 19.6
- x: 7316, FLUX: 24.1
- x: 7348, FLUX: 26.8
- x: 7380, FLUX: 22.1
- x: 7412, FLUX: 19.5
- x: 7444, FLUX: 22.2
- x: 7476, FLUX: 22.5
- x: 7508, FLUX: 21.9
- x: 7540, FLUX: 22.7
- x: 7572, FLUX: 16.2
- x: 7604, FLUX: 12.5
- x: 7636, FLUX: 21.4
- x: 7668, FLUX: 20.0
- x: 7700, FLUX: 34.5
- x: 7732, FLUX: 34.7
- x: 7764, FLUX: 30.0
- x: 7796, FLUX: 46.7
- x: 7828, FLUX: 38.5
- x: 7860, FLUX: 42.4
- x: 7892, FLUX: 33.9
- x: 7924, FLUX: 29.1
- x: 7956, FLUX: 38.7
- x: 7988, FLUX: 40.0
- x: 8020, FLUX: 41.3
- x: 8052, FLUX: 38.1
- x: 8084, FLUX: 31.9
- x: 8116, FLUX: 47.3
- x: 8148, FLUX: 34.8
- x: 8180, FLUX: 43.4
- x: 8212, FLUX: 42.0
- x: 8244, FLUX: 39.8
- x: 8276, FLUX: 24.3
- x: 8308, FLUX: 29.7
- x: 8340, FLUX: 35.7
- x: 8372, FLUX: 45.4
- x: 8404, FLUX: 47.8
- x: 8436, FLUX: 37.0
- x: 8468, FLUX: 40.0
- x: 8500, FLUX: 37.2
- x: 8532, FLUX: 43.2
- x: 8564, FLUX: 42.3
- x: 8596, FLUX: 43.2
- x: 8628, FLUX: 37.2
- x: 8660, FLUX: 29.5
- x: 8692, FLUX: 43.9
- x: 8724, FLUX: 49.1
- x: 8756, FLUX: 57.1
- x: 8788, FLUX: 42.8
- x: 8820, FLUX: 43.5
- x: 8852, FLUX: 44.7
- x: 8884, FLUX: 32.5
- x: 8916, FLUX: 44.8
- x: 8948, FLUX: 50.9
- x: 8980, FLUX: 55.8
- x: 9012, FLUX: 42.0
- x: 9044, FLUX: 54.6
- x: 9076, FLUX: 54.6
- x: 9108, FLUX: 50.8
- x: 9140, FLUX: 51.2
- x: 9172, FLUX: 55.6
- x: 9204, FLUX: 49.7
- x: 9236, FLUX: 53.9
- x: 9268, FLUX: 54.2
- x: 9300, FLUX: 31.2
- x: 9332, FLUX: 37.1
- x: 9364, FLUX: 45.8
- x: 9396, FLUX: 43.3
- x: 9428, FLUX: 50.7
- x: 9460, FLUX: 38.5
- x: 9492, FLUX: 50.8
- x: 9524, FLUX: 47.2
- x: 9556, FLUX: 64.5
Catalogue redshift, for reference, 0.930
